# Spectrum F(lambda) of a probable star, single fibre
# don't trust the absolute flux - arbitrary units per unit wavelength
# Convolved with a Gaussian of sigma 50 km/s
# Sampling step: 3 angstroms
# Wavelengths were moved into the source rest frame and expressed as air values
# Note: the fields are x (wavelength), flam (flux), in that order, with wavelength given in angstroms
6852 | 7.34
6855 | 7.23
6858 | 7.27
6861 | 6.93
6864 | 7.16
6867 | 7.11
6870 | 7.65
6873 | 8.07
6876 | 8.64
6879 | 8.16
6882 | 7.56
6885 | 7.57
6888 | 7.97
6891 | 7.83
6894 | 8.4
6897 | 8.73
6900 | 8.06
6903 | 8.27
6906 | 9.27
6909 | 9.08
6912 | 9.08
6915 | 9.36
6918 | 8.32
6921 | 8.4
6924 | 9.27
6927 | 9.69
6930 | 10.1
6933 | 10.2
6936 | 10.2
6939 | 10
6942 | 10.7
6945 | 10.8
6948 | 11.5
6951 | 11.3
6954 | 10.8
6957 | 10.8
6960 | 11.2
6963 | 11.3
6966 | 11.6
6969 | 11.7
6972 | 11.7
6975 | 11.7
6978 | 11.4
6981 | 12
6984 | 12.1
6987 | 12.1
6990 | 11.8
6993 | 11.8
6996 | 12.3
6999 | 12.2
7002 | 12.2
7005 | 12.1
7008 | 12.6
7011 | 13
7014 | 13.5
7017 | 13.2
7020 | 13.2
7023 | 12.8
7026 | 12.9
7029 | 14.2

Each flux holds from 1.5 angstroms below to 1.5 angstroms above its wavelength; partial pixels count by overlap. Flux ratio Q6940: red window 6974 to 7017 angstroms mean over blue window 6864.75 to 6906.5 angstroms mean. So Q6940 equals 1.52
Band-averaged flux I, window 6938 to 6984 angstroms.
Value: 11.3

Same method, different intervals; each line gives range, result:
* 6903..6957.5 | 9.88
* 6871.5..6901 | 8.1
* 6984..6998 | 12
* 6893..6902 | 8.39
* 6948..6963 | 11.1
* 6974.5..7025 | 12.4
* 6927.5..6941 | 10.1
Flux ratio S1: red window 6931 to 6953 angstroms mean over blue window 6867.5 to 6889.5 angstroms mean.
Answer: 1.3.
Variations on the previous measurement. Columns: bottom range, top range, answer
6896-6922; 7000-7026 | 1.47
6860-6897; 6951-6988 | 1.48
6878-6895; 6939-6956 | 1.38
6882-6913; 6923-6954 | 1.24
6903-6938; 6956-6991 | 1.25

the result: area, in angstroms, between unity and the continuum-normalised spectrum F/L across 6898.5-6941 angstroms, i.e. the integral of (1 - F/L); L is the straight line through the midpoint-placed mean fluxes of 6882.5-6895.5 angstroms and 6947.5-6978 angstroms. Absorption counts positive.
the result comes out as 0.45 angstroms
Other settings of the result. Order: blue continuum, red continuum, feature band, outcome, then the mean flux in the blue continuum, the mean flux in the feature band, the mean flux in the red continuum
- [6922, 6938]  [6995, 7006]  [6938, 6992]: -1.8 angstroms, 9.85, 11.4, 12.2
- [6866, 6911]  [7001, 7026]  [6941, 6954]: -0.8 angstroms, 8.18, 11.1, 12.8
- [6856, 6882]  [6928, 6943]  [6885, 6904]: 1.0 angstroms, 7.61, 8.16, 10.2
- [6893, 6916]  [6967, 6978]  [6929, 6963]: -0.6 angstroms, 8.78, 10.7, 11.7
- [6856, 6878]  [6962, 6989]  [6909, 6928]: 1.1 angstroms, 7.55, 9.01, 11.7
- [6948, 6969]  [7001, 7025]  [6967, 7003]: 0.3 angstroms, 11.2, 11.9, 12.8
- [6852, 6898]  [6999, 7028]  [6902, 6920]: 0.3 angstroms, 7.73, 8.9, 12.8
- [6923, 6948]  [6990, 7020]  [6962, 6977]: -0.3 angstroms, 10.2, 11.6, 12.5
